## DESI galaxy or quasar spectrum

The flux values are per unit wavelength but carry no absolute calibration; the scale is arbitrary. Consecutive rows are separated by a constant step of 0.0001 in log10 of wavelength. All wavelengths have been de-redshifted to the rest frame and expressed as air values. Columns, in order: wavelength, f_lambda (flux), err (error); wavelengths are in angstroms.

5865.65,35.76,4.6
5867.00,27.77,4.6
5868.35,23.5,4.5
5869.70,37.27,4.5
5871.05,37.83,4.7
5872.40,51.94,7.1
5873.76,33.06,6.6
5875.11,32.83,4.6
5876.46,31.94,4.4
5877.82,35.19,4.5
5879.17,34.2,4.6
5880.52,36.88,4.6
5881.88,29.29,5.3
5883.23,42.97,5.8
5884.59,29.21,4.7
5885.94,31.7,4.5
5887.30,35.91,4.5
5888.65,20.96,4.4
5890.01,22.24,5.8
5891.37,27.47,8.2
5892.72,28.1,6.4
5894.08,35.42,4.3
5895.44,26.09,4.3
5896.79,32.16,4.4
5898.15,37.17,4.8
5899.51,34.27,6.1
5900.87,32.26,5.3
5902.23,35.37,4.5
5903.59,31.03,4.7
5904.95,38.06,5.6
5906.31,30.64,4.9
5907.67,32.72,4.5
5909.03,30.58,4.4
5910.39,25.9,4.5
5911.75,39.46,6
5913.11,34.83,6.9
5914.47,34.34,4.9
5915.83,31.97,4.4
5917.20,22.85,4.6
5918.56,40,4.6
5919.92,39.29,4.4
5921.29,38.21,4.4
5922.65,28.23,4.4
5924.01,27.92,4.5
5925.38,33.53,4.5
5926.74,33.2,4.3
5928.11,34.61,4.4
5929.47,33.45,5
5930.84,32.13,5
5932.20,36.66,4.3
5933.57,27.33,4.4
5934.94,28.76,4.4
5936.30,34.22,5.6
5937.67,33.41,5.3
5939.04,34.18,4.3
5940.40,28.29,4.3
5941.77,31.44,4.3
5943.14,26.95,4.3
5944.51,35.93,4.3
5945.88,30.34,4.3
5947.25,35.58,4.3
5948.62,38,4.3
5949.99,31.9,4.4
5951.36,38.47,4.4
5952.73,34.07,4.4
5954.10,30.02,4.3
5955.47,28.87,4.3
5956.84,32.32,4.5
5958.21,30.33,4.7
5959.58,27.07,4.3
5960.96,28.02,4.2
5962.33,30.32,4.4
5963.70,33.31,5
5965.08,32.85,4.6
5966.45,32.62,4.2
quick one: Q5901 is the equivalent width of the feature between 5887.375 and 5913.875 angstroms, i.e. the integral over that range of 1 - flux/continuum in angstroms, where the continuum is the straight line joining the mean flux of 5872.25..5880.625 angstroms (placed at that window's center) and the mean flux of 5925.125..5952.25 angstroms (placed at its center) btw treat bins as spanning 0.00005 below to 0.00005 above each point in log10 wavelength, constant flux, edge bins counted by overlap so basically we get 2.4 angstroms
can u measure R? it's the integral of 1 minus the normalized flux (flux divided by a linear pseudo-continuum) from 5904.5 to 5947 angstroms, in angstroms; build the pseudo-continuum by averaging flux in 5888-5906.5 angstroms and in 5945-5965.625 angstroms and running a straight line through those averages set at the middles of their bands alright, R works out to -1.5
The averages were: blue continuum 30.8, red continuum 32.1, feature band 32.6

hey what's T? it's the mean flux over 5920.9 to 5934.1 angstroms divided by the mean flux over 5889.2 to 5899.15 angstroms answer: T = 1.09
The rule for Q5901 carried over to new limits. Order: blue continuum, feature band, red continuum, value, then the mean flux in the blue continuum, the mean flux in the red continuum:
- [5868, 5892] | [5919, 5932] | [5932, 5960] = -0.49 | 33.2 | 32.1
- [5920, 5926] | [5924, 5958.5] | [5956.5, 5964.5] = -1.17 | 32.7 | 30.2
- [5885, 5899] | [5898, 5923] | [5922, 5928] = -2.47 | 29.8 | 31.1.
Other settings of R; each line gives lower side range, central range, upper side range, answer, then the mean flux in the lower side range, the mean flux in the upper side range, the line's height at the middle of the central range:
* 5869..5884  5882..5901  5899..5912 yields 2.0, 36.6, 32.8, 34.6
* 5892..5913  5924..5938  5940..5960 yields -0.1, 32.7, 32.1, 32.3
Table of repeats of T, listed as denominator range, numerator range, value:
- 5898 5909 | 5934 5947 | 0.94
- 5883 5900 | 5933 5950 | 1.04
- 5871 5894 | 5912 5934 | 1.01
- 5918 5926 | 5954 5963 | 0.86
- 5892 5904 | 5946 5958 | 1.03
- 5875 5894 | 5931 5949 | 1.03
